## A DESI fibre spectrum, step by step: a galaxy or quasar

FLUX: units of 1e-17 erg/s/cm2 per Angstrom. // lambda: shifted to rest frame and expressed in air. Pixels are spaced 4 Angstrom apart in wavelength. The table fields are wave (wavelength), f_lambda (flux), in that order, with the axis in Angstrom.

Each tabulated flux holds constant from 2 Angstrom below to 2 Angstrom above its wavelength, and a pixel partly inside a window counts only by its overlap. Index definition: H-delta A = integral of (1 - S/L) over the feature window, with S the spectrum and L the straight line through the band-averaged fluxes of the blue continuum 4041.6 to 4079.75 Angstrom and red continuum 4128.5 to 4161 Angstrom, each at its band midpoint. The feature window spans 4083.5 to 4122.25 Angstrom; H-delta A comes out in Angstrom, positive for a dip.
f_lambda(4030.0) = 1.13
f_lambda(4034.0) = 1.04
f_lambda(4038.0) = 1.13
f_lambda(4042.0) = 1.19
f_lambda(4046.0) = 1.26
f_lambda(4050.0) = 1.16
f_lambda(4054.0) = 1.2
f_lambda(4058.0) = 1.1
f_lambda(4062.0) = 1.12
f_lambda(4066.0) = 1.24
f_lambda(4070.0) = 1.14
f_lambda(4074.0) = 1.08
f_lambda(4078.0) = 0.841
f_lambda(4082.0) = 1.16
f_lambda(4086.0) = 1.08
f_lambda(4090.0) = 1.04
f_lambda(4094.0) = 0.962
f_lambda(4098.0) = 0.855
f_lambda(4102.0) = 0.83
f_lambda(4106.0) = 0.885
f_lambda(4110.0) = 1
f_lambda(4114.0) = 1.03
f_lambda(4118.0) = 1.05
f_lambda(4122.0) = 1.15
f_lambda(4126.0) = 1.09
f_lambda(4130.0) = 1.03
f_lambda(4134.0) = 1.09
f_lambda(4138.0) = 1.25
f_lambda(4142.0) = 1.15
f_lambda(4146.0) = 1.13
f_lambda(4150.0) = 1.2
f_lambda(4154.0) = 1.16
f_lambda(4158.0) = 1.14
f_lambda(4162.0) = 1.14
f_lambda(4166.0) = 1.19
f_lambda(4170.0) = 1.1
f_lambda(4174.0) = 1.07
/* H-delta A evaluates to 5.3 Angstrom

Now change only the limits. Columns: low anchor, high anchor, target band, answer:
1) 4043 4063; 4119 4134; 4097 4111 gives 2.8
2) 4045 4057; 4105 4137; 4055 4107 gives 4.7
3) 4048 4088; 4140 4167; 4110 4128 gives 1.1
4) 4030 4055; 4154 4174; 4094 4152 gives 4.8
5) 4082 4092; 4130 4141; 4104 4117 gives 1.6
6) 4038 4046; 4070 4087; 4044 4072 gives -1.1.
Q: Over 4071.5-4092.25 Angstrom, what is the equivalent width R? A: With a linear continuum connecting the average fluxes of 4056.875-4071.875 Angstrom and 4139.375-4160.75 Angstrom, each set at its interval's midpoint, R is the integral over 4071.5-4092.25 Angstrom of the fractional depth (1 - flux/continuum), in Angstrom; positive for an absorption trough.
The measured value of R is 2.02 Angstrom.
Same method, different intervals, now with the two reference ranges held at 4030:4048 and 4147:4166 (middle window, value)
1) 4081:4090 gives 0.45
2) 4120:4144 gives 0.68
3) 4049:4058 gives -0.09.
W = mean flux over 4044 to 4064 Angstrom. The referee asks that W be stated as 1.17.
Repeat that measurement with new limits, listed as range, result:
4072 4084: 1.03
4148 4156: 1.18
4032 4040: 1.08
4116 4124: 1.1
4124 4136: 1.07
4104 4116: 0.972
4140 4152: 1.16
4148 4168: 1.17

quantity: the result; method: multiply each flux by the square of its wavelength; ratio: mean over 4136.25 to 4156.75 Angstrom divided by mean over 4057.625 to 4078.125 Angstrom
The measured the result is 1.10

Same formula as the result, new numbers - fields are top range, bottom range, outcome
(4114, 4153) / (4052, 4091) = 1.05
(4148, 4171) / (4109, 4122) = 1.13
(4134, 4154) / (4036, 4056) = 1.03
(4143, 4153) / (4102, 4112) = 1.29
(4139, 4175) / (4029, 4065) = 1.05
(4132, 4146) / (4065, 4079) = 1.11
